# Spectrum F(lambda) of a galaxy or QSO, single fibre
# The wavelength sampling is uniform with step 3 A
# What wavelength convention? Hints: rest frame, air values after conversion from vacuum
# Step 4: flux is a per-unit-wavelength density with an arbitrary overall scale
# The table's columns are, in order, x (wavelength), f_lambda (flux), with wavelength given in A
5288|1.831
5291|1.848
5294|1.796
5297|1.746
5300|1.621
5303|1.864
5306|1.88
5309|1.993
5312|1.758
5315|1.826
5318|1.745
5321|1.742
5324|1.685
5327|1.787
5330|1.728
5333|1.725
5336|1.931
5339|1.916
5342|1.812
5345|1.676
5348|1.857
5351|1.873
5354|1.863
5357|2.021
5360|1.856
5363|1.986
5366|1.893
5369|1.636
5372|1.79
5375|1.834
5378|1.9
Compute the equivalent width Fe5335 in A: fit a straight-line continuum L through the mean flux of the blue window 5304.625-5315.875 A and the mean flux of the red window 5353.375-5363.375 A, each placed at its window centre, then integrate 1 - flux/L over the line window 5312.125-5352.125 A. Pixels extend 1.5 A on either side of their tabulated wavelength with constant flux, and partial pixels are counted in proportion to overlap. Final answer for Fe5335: 2.22 A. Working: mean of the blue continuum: 1.87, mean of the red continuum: 1.93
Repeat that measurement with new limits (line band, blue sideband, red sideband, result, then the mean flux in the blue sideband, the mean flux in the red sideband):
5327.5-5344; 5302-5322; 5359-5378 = 0.2 A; 1.83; 1.84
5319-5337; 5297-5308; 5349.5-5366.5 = 0.9 A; 1.79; 1.92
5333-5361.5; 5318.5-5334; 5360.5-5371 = -1.1 A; 1.73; 1.84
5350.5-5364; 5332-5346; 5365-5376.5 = -0.9 A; 1.82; 1.78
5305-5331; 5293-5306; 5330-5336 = -0.3 A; 1.77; 1.78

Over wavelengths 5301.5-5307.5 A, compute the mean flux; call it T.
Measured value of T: 1.87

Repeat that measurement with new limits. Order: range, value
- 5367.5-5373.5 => 1.71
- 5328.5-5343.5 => 1.82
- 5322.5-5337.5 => 1.77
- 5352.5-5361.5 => 1.91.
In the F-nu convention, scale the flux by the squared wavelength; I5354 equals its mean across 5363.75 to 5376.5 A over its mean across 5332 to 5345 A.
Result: 1.0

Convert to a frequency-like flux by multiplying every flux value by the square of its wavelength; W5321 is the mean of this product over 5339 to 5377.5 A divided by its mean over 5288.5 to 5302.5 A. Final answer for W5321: 1.07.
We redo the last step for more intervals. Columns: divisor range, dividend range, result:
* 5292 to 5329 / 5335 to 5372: 1.06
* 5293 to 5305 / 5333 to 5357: 1.07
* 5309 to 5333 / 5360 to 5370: 1.07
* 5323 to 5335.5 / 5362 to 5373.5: 1.06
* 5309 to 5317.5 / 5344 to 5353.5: 1.01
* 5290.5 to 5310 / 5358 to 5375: 1.04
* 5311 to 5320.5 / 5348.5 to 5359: 1.09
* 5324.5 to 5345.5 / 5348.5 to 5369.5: 1.06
